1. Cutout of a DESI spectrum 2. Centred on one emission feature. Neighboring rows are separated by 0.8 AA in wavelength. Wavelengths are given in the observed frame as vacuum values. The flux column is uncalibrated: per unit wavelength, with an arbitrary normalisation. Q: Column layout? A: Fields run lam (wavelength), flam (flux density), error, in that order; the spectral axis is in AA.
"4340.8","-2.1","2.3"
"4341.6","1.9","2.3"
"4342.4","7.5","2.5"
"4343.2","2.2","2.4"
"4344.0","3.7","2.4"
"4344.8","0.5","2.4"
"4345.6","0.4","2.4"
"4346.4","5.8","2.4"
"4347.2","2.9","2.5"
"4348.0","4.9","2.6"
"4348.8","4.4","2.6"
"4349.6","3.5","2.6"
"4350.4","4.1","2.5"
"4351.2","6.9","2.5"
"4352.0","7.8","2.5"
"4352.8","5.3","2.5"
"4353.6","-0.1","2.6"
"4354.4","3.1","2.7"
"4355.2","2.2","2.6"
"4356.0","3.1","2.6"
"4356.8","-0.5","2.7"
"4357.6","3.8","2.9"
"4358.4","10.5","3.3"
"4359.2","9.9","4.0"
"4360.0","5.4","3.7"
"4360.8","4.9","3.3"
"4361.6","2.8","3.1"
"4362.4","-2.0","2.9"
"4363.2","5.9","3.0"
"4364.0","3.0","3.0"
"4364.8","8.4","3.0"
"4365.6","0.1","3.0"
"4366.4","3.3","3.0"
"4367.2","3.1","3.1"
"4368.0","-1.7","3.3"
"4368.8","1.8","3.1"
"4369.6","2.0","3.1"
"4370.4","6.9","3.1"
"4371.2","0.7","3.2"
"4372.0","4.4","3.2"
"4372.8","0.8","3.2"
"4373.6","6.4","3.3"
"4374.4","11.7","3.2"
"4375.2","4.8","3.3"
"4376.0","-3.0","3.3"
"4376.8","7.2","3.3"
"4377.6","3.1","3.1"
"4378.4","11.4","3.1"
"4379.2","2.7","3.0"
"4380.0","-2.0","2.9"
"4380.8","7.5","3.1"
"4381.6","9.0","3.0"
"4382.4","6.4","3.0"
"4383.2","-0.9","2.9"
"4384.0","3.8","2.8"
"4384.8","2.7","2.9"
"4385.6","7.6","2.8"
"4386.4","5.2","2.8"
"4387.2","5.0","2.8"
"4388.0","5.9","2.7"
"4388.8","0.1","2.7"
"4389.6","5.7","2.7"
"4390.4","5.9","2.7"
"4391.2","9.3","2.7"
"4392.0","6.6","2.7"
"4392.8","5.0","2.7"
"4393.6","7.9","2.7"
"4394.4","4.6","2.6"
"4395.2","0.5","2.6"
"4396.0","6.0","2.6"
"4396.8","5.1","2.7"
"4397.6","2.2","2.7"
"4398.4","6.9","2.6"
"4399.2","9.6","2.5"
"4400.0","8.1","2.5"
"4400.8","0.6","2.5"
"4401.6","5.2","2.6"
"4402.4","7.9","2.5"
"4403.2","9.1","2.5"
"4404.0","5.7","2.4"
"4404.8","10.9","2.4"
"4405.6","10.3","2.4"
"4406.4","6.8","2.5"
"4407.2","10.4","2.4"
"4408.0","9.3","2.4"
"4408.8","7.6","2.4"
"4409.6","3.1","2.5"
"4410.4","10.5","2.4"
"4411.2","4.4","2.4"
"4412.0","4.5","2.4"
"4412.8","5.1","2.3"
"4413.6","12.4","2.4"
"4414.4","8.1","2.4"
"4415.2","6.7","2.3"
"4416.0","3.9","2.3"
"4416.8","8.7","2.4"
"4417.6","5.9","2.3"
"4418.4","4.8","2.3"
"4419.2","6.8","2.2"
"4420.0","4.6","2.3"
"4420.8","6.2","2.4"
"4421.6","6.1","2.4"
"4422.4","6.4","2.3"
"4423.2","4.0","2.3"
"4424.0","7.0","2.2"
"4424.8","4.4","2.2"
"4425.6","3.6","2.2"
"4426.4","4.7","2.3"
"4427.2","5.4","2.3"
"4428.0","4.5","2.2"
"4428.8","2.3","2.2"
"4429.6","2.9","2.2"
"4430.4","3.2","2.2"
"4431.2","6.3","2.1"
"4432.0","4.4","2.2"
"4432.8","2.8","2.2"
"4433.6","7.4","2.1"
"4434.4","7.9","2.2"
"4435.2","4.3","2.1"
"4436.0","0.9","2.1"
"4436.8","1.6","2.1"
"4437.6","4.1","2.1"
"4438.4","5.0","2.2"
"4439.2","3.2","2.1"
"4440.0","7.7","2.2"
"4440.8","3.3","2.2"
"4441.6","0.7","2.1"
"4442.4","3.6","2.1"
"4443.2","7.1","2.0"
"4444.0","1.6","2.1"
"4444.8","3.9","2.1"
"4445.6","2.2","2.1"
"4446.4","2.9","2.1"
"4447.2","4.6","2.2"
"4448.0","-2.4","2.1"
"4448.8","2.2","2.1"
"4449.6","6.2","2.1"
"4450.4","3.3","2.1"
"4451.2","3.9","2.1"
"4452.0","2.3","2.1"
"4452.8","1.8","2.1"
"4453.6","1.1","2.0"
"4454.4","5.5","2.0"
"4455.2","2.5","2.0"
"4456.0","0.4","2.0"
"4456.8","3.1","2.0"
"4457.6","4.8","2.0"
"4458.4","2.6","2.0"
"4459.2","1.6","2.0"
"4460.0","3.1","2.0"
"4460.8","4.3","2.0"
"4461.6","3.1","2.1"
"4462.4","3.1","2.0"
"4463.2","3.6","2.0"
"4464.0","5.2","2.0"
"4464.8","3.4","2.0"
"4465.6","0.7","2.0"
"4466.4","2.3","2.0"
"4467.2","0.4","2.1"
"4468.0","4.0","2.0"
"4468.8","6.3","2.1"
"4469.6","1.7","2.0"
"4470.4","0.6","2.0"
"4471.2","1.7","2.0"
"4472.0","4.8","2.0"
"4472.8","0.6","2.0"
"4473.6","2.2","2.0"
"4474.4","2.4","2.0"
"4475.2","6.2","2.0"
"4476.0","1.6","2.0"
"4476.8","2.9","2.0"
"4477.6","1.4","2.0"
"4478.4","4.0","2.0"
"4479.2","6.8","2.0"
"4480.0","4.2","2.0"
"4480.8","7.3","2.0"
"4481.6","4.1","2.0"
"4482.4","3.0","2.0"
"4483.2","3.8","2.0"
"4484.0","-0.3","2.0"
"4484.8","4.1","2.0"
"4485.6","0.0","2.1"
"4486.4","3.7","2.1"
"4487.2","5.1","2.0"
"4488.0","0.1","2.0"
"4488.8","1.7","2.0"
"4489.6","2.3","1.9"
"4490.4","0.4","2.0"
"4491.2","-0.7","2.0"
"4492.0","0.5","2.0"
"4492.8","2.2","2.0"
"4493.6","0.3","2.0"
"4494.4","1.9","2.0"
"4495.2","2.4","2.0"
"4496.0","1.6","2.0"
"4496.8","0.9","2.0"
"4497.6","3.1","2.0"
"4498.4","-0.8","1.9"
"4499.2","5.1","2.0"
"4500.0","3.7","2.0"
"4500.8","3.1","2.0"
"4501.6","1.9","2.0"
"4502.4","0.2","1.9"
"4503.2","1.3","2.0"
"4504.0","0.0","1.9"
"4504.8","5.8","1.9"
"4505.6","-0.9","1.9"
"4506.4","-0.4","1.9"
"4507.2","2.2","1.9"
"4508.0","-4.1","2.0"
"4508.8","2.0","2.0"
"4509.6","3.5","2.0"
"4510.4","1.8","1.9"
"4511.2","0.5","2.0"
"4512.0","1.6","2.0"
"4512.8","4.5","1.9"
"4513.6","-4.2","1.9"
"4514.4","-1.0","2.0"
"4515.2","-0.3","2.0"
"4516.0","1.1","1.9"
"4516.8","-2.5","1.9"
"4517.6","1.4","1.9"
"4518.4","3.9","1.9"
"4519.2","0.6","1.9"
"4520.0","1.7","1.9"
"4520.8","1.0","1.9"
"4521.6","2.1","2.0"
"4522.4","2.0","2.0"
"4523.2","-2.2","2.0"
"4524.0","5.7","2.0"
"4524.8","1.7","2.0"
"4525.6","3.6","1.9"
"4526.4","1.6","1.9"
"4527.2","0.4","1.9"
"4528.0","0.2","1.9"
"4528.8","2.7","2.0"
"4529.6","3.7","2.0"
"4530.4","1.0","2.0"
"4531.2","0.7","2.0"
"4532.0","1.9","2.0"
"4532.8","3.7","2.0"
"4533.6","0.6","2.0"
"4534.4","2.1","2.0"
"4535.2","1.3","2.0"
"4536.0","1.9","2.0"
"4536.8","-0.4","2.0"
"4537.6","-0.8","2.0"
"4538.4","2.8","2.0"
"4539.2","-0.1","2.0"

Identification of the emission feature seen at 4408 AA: C III]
